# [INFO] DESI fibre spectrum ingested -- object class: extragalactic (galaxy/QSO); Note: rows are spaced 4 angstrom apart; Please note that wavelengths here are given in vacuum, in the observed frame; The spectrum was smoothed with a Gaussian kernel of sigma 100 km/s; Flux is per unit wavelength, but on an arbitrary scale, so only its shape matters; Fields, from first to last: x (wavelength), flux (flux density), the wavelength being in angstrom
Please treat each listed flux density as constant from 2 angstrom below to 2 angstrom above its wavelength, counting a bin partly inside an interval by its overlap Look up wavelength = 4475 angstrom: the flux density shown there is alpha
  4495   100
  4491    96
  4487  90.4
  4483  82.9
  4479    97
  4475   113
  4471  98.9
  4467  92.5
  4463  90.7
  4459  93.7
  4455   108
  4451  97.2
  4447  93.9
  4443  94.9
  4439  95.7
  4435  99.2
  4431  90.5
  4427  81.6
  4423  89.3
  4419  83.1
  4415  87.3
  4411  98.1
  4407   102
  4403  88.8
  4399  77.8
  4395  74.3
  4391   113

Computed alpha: 113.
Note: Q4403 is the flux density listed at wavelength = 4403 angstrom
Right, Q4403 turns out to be 88.8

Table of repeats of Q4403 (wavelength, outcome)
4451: 97.2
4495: 100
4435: 99.2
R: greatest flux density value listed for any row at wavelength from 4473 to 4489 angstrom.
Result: 113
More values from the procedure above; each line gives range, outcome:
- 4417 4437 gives 99.2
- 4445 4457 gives 108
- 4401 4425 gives 102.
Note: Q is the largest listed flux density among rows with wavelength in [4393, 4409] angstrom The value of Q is 102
